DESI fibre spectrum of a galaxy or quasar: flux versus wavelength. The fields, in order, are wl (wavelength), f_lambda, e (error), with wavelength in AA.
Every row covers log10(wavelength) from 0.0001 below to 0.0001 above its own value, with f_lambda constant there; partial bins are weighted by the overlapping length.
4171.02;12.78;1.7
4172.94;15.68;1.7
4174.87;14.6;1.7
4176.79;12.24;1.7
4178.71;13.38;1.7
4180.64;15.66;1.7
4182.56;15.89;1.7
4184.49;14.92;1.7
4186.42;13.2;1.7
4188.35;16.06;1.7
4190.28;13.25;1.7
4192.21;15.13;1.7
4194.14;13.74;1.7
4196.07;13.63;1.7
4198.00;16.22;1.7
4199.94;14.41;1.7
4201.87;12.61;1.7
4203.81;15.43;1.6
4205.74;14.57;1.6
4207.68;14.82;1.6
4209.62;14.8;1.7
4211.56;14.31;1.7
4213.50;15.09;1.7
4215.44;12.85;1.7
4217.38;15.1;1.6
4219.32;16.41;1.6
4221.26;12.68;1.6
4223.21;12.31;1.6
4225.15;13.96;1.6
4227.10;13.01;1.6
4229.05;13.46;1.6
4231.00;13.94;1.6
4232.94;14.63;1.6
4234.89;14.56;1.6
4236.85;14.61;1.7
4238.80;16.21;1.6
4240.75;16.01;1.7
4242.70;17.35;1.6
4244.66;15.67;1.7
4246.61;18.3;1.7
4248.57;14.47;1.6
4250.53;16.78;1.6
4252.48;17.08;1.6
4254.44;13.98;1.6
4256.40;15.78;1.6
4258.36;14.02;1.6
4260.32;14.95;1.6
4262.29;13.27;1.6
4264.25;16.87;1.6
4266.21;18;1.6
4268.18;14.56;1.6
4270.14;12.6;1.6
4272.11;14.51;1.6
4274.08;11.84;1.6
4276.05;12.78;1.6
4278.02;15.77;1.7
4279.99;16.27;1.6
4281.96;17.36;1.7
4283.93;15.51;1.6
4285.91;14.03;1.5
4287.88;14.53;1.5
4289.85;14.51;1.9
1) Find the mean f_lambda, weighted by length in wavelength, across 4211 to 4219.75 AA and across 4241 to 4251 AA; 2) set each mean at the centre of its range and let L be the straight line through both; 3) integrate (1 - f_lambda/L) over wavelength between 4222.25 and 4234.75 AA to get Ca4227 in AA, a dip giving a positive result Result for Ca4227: 1.5 AA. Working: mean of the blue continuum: 14.7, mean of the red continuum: 16.5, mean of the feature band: 13.6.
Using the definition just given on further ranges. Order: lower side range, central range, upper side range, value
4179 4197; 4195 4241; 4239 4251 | 3.4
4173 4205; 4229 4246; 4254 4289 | -0.8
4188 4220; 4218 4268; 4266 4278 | -3.3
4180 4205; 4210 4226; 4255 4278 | 0.5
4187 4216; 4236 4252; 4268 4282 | -2.1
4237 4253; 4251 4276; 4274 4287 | 1.5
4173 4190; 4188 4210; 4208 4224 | -0.2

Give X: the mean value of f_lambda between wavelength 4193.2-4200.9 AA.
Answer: 14.5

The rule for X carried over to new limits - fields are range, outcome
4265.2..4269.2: 16.3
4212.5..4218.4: 14.4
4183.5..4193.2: 14.5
